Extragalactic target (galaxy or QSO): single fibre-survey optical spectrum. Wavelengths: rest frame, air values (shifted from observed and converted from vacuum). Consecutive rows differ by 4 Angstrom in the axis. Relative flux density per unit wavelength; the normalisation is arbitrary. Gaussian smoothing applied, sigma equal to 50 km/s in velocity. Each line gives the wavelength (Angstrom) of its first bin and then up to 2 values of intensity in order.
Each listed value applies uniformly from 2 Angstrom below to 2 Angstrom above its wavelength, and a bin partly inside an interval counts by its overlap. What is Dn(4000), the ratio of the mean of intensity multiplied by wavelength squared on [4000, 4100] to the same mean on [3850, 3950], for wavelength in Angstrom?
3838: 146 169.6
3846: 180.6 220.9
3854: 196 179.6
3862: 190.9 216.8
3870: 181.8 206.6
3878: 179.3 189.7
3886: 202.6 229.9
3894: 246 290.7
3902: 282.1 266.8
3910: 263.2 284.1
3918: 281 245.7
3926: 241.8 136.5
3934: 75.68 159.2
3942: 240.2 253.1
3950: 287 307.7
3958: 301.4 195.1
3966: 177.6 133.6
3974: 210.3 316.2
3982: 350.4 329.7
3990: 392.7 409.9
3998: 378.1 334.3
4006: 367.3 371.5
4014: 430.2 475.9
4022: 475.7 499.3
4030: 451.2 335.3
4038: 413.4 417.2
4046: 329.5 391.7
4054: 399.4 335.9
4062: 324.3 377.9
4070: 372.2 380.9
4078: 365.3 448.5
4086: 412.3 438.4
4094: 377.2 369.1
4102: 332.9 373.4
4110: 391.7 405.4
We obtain 1.94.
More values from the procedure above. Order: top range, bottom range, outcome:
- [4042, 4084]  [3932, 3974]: 1.86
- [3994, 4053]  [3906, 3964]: 1.80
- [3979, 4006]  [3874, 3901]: 1.71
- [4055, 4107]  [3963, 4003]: 1.32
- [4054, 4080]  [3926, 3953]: 1.93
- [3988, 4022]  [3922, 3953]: 2.01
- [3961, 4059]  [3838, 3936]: 1.79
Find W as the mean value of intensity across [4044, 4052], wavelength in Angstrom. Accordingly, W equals 361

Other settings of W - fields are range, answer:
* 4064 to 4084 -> 389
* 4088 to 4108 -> 378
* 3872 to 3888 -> 195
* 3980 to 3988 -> 340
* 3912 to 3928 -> 263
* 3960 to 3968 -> 186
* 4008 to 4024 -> 438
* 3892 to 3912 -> 270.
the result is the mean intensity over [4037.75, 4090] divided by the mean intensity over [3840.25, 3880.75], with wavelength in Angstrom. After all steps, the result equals 1.99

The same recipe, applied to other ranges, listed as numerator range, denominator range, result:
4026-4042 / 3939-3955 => 1.58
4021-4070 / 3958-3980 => 1.83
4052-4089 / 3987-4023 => 0.95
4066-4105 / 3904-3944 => 1.77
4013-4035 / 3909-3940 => 2.15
